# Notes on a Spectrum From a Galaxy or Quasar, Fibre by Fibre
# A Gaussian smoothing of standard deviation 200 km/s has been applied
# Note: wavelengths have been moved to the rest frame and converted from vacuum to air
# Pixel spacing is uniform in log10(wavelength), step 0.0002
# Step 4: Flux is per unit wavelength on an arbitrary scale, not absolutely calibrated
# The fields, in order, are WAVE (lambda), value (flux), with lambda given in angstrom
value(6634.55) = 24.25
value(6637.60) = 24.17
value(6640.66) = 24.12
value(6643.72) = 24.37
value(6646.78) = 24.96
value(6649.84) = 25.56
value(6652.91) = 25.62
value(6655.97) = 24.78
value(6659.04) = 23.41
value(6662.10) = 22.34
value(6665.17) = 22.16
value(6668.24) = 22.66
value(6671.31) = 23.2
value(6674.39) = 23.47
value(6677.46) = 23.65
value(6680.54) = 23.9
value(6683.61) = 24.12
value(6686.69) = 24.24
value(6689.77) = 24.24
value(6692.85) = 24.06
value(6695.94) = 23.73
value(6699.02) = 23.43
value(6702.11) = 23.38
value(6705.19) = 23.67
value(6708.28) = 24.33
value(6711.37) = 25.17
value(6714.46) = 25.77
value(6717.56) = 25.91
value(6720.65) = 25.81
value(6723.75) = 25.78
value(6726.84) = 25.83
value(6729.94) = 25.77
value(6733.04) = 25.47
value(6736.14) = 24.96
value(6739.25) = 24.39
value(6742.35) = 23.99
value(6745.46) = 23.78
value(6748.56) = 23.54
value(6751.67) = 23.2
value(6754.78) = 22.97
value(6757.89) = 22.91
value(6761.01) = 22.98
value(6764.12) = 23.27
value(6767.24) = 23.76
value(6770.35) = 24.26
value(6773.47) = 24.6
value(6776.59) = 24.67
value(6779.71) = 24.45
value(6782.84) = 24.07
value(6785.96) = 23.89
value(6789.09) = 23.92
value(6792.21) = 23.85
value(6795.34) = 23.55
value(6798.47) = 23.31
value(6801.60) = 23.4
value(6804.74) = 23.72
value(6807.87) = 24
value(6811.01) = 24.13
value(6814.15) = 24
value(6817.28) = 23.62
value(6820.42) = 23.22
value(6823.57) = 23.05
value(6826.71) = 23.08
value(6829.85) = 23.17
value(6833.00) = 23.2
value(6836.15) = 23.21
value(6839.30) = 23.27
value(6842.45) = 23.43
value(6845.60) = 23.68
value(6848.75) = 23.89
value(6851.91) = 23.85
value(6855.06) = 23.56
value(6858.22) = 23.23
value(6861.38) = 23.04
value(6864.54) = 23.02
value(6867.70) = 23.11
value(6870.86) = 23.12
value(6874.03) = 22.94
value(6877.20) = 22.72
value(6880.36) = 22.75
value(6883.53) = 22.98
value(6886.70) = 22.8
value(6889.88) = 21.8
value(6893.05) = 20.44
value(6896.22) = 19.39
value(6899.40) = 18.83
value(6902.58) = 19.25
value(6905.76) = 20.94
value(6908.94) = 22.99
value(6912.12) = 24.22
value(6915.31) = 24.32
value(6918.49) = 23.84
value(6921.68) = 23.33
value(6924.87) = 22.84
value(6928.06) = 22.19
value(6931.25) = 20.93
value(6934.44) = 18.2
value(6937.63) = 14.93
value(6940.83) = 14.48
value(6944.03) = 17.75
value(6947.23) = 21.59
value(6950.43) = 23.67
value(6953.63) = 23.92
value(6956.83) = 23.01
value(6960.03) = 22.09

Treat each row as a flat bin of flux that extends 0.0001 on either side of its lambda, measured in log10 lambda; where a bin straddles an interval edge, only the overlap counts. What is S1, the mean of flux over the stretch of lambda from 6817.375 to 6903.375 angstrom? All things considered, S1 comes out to 22.6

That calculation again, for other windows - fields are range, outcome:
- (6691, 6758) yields 24.5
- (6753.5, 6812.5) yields 23.8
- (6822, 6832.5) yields 23.1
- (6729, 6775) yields 24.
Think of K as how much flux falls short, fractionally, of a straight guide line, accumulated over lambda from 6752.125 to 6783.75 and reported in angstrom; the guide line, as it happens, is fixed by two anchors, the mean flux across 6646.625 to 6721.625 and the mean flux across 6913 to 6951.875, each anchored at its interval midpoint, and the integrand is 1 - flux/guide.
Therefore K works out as -1.1 angstrom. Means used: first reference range 24.1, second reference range 20.7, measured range 23.8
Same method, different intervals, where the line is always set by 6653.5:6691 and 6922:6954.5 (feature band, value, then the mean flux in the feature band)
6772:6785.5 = -1.4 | 24.4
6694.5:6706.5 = -0.2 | 23.6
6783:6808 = -2.0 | 23.7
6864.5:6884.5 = -1.9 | 22.9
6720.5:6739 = -2.2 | 25.5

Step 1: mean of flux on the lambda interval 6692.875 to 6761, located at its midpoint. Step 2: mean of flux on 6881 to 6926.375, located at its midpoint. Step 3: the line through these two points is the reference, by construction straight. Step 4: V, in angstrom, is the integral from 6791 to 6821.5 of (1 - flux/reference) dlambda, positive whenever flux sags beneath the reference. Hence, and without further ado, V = -0.45 angstrom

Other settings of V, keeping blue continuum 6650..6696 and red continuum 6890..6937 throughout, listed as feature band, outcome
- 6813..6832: -0.9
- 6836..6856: -1.4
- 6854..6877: -1.3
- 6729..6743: -1.1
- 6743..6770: -0.5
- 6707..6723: -1.4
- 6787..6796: -0.5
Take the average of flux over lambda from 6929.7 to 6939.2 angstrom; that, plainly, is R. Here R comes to 18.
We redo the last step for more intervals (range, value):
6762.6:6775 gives 24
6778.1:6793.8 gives 24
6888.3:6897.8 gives 20.6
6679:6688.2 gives 24.1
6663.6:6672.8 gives 22.7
